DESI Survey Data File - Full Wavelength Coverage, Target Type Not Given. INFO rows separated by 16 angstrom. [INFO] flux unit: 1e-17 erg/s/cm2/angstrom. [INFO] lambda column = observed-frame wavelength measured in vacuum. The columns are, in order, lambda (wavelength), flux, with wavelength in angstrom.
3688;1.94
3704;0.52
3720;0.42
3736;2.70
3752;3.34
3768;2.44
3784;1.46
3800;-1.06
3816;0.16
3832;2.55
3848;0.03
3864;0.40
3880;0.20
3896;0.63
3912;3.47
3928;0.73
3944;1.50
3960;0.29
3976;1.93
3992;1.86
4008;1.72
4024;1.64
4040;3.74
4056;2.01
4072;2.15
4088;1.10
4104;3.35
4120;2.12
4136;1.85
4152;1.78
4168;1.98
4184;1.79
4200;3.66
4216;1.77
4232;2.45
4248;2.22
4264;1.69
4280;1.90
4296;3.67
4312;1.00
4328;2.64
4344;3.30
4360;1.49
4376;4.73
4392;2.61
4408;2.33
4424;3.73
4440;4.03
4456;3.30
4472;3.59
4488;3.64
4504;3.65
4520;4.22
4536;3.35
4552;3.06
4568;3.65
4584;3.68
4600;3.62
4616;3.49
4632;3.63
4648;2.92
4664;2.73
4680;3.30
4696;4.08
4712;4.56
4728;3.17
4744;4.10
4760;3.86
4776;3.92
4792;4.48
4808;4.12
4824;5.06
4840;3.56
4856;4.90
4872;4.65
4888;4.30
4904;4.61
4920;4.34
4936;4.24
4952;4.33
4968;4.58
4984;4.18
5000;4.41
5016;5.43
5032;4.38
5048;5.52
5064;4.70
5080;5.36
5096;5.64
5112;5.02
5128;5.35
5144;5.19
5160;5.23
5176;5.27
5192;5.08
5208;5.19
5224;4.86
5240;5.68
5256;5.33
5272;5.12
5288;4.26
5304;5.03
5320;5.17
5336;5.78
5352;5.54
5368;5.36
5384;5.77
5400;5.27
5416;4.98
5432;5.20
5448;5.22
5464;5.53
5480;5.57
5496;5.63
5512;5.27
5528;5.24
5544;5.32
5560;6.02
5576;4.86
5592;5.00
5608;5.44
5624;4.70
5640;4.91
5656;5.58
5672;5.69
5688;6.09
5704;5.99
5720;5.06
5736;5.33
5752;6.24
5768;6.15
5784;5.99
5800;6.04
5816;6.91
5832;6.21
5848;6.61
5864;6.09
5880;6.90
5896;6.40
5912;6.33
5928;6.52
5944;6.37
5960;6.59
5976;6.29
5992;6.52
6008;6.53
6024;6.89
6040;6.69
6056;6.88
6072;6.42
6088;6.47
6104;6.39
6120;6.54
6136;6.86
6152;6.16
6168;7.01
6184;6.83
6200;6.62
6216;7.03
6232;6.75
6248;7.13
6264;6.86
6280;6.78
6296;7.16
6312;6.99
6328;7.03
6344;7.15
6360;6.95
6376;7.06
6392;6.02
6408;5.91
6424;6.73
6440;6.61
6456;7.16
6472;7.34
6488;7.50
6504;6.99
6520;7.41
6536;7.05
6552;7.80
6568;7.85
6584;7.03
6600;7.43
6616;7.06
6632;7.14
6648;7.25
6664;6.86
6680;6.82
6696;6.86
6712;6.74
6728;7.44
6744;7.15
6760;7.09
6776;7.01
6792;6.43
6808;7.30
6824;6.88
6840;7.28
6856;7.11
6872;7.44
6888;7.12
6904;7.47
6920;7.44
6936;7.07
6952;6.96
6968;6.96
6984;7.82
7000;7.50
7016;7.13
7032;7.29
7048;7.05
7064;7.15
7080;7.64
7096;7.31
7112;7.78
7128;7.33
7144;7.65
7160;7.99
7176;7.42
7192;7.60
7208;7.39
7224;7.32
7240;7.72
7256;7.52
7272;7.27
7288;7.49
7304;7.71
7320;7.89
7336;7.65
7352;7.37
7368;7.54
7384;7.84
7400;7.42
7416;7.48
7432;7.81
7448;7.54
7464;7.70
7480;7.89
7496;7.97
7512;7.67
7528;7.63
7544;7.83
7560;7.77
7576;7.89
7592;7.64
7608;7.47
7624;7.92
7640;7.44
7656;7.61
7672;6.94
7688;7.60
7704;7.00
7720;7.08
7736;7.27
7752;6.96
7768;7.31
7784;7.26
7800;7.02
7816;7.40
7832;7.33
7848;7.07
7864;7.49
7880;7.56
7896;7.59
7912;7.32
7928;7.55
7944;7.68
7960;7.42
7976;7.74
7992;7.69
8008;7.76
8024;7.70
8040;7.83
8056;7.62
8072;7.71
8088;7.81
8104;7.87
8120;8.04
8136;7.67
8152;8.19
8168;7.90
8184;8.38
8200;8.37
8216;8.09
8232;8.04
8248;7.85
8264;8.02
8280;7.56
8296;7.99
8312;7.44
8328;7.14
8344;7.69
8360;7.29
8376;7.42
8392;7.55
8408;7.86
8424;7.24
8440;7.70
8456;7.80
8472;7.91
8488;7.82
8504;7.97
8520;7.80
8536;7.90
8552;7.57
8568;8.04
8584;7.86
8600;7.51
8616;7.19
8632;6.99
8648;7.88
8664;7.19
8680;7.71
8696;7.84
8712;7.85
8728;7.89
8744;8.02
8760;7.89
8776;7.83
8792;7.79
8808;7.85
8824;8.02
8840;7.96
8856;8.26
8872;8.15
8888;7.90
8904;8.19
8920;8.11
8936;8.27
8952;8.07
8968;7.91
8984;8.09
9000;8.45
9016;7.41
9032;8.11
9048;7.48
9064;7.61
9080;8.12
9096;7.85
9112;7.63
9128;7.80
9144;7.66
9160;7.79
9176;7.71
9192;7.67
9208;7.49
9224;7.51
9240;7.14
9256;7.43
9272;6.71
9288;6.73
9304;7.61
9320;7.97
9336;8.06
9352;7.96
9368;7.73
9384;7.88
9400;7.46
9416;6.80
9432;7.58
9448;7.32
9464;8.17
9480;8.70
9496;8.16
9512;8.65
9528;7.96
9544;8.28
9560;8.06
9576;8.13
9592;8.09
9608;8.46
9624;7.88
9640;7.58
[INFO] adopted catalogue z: 0.09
